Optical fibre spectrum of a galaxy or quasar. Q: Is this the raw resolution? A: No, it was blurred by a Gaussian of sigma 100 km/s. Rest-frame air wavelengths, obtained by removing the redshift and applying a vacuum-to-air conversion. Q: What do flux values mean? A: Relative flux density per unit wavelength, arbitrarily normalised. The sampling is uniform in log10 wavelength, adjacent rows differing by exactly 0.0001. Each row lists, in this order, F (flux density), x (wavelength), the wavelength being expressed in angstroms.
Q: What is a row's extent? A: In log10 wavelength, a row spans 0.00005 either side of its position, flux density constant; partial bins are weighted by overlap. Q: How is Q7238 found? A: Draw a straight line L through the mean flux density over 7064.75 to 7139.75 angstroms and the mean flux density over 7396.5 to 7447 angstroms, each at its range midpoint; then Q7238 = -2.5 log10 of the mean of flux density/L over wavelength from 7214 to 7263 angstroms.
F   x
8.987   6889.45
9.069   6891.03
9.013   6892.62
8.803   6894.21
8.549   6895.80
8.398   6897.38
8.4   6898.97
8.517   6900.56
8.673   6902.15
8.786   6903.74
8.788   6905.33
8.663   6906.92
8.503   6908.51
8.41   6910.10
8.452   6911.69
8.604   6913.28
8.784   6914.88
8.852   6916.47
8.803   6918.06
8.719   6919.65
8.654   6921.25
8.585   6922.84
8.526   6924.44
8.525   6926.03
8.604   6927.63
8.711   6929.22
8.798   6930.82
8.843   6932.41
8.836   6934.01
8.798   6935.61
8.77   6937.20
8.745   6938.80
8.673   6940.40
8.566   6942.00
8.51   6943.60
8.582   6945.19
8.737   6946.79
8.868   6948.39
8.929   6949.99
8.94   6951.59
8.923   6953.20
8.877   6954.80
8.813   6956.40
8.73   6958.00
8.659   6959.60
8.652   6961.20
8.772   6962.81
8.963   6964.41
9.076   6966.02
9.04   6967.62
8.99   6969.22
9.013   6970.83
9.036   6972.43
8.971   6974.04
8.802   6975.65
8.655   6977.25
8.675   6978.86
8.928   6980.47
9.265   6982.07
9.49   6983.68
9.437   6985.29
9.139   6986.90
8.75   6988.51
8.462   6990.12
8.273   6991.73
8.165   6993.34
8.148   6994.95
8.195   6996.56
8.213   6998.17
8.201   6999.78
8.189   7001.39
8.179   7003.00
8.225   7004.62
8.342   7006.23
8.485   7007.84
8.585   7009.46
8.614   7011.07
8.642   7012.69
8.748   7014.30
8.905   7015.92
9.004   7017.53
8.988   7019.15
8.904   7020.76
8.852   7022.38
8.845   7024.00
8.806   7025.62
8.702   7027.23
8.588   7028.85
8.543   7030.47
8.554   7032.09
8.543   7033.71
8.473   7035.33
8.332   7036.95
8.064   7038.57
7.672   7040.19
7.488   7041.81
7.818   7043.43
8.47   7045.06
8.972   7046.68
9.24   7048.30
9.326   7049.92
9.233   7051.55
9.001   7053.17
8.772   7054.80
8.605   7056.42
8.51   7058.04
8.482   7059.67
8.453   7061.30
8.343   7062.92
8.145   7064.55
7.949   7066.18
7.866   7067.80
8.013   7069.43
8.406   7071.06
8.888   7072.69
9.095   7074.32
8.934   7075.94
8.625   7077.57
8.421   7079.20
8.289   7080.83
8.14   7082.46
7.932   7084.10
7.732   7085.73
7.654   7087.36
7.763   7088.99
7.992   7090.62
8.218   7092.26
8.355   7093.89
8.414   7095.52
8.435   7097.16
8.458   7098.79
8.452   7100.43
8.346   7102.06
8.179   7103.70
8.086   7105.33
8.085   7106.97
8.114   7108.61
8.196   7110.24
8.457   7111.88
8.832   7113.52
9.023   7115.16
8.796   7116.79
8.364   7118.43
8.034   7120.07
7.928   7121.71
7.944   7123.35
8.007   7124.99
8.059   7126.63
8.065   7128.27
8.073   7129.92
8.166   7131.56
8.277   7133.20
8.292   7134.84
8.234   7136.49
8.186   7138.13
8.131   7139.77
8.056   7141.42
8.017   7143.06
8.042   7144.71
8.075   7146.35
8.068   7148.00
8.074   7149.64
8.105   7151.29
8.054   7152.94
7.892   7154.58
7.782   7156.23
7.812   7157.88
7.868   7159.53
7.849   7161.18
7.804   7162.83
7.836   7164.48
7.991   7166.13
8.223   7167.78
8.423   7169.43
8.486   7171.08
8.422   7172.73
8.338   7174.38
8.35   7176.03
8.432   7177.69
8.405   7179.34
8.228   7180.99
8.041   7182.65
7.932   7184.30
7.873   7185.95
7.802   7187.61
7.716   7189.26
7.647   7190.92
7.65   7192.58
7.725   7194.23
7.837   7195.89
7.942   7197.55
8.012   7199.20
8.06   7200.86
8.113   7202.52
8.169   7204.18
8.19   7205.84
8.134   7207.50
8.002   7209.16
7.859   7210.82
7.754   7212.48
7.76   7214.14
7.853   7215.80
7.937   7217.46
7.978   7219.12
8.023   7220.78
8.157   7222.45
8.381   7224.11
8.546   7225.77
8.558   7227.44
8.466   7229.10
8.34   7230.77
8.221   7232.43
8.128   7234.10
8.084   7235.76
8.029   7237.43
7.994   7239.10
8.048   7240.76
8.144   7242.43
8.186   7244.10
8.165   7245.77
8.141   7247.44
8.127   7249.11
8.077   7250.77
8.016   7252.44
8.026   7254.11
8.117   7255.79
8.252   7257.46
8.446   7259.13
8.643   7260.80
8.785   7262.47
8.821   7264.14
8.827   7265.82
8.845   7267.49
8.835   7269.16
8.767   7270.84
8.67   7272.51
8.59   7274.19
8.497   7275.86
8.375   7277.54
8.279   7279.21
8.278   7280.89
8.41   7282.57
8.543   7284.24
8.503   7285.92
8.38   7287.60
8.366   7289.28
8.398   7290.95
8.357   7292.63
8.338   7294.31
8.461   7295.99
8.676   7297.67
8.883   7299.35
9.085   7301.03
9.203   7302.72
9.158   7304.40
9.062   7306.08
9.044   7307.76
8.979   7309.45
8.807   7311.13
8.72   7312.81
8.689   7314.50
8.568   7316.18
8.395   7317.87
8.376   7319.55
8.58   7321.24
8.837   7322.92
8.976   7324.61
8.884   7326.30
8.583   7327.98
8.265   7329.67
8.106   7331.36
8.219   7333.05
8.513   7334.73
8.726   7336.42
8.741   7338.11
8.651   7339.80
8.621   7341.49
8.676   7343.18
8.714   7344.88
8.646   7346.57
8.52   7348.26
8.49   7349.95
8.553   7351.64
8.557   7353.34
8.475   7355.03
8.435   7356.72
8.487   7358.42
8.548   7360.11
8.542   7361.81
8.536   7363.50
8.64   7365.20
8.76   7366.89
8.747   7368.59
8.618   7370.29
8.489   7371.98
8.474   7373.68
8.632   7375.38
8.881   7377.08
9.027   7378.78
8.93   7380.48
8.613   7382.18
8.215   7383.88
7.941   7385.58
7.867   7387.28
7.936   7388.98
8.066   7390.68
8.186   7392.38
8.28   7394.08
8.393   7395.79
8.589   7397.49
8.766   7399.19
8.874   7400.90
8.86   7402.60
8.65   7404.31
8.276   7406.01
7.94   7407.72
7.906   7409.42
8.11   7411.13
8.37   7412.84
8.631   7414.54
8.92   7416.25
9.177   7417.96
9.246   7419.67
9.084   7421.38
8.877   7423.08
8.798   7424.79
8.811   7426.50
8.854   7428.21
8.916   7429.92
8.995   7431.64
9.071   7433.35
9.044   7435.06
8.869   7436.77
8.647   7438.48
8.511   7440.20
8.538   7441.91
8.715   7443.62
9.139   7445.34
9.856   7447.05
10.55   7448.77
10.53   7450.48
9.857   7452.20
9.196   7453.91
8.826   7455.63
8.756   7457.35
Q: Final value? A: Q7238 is 0.04 mag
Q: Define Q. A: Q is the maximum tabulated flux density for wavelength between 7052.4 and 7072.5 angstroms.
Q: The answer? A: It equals 9.001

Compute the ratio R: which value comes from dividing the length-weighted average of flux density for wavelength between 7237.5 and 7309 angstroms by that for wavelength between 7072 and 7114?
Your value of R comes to 1.02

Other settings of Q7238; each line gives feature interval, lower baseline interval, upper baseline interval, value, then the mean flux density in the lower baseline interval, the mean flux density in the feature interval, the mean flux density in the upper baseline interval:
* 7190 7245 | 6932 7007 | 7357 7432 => 0.08 mag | 8.72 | 8.06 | 8.57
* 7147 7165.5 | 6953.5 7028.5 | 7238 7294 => 0.08 mag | 8.73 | 7.92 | 8.39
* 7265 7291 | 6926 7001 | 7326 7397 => 0.00 mag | 8.76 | 8.54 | 8.5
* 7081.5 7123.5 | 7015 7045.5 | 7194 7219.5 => 0.01 mag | 8.5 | 8.23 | 7.96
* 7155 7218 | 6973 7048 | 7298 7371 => 0.08 mag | 8.58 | 8.01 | 8.66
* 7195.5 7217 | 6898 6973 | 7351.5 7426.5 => 0.08 mag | 8.74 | 7.98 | 8.55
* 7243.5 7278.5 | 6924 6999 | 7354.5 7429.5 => 0.02 mag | 8.77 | 8.44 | 8.56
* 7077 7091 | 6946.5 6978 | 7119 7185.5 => 0.04 mag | 8.87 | 8.05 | 8.1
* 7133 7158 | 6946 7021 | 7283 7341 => 0.08 mag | 8.73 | 8.07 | 8.65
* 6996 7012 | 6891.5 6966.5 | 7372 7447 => 0.05 mag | 8.71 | 8.33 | 8.63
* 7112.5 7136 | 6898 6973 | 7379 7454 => 0.06 mag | 8.74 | 8.28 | 8.76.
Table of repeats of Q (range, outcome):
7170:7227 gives 8.546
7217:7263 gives 8.785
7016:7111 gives 9.326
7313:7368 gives 8.976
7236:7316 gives 9.203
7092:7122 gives 9.023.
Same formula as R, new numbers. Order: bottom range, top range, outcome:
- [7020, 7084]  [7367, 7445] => 1.01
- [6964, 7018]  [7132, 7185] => 0.93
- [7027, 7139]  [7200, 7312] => 1.00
